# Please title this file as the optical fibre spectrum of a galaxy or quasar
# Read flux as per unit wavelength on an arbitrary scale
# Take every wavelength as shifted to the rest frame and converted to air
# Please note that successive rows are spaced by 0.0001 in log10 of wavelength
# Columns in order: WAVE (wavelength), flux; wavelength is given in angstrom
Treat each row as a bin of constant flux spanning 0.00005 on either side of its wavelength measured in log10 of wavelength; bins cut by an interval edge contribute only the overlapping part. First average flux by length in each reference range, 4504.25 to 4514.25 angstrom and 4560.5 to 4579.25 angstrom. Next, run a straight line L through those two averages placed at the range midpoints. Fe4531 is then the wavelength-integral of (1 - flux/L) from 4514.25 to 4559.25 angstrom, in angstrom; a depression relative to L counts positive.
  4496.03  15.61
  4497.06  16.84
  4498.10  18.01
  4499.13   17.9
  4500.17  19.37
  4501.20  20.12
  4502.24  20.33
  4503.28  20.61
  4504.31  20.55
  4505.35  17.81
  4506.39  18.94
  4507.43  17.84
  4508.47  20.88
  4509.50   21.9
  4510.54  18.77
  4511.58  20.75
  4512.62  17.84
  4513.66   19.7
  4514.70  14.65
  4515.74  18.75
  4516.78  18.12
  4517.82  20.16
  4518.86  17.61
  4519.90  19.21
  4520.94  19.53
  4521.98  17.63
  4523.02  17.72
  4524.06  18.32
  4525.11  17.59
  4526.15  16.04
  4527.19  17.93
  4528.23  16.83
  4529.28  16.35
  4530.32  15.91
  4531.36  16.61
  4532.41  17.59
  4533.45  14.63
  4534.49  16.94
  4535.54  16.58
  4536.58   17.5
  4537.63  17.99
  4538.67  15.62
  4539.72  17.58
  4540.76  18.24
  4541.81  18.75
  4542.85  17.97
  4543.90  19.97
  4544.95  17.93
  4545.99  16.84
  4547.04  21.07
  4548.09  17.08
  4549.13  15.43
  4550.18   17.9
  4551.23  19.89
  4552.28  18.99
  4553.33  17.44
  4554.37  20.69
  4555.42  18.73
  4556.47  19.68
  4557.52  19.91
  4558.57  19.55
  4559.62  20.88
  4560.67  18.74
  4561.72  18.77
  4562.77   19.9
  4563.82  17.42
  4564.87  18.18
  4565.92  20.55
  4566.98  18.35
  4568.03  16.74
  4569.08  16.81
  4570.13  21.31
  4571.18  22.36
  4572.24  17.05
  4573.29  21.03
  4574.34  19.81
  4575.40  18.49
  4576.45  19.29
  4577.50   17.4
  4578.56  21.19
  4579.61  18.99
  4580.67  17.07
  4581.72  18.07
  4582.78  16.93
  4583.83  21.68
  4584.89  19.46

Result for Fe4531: 3.15 angstrom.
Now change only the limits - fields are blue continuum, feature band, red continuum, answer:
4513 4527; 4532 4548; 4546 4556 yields 0.6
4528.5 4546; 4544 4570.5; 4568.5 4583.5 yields -0.9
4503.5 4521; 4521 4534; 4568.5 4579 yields 1.4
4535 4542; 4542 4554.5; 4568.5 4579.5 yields -0.3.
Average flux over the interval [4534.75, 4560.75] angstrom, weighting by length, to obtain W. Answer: 18.4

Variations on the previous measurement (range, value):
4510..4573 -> 18.2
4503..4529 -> 18.6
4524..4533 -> 16.9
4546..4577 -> 19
